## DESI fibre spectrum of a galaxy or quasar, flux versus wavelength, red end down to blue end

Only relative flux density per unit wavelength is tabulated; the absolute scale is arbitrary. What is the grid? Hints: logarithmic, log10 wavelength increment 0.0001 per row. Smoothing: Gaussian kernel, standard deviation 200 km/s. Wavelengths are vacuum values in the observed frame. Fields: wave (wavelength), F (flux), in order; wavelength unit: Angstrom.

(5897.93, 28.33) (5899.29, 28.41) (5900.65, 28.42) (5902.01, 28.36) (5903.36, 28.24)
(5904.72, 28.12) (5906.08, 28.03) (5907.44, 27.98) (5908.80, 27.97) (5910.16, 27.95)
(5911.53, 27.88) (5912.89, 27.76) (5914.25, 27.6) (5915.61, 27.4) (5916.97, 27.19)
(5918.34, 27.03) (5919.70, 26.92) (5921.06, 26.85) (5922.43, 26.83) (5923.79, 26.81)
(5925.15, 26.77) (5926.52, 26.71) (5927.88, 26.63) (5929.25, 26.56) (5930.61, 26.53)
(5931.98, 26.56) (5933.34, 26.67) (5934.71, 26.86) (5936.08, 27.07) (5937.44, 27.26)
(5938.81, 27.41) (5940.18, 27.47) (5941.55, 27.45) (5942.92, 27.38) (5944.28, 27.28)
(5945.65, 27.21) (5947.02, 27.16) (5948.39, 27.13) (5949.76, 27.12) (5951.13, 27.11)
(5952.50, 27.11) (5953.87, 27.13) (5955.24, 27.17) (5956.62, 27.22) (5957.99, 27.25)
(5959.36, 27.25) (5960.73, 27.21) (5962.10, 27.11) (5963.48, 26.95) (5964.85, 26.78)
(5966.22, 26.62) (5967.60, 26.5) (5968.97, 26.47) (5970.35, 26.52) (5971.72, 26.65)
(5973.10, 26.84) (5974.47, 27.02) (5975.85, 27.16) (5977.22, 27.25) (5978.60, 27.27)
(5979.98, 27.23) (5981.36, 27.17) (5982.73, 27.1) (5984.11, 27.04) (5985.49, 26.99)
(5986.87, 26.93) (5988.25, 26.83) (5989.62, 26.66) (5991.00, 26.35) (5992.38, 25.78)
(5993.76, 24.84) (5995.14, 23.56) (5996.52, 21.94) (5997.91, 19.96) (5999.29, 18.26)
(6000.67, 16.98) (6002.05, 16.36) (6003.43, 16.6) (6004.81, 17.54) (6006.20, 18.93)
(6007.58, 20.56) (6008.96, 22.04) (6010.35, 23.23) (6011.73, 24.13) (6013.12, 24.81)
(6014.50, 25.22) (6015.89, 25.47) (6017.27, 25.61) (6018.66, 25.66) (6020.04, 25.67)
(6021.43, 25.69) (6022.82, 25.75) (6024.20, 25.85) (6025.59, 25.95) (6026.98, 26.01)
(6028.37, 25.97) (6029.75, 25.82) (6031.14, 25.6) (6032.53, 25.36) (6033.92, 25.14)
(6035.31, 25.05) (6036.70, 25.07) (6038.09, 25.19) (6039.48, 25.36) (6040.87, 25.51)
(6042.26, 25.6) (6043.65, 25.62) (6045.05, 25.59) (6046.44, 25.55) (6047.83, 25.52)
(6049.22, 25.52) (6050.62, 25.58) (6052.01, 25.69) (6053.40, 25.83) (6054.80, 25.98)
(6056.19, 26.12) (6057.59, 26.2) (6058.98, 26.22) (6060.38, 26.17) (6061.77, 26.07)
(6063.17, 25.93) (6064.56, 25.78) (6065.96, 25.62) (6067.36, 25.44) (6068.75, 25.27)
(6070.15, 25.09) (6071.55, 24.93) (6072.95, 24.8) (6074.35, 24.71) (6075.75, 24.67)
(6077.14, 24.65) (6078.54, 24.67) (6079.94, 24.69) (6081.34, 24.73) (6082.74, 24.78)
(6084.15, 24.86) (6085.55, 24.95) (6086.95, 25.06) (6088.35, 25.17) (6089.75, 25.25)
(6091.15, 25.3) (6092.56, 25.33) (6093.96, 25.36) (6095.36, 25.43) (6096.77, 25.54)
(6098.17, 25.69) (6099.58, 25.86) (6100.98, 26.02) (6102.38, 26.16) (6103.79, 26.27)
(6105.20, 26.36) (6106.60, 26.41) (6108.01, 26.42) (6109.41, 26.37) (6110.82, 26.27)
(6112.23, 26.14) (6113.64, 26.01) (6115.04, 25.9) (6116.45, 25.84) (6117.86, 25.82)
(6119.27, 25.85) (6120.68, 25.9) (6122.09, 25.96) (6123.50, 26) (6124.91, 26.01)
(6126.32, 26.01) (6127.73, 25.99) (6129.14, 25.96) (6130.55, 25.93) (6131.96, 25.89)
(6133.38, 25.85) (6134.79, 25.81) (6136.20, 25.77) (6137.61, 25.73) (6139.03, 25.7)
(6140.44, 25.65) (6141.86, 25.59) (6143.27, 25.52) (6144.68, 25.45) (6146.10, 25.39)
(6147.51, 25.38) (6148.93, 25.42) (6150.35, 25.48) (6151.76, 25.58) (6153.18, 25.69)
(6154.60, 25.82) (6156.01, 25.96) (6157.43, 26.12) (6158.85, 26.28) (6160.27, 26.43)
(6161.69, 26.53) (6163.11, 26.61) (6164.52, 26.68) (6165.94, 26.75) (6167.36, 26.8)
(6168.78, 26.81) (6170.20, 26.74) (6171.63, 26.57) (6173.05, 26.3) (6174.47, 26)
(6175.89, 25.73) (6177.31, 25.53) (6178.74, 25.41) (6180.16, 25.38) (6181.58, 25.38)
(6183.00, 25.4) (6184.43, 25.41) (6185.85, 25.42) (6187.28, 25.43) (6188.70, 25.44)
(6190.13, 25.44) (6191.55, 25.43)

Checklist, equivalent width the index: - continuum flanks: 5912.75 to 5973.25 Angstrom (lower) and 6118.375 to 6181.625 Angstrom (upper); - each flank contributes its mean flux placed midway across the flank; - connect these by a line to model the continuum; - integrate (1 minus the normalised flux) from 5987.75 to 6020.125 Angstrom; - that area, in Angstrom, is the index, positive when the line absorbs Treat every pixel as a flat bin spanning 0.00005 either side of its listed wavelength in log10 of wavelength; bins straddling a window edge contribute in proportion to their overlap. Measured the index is 5.0 Angstrom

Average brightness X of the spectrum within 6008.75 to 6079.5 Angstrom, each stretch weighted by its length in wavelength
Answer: 25.4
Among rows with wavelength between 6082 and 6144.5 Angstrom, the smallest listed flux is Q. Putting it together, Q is 24.78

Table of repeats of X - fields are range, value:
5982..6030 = 23.8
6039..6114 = 25.6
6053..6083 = 25.4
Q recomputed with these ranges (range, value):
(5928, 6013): 16.36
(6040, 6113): 24.65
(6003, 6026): 16.6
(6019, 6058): 25.05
